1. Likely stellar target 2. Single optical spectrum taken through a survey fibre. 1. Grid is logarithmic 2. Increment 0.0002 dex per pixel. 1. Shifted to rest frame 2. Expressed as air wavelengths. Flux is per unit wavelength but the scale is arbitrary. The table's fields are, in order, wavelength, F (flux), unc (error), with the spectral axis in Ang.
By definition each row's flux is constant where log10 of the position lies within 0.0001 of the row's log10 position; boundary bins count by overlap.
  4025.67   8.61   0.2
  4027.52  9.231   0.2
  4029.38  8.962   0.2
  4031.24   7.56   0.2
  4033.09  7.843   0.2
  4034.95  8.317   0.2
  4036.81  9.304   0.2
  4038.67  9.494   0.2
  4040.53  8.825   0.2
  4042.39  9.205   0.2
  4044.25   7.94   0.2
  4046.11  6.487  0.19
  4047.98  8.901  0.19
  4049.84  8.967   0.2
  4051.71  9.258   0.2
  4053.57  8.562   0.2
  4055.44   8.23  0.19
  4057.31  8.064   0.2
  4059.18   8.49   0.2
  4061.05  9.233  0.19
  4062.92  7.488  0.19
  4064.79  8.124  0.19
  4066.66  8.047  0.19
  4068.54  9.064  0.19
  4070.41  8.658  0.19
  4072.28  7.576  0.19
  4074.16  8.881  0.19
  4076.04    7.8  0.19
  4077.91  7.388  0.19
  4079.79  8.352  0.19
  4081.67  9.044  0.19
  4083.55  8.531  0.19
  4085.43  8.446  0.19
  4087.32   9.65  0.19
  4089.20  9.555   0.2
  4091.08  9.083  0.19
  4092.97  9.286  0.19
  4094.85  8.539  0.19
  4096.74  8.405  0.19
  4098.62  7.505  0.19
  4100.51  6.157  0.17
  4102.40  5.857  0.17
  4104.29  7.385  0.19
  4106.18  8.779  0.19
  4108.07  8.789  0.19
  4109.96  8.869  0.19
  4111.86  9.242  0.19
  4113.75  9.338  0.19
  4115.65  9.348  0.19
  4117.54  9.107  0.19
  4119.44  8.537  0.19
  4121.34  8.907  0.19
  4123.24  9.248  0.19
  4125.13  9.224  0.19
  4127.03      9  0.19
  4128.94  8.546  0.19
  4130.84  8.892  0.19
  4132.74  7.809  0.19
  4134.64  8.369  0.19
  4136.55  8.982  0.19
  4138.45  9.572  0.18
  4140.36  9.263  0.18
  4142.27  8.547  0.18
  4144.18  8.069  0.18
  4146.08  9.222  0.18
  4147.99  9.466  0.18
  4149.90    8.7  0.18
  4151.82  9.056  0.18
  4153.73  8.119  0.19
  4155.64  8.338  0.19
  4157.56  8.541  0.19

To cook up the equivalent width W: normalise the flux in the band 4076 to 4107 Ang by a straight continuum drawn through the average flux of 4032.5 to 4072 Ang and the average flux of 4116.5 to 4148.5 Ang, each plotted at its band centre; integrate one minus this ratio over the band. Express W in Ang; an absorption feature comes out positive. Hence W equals 1.6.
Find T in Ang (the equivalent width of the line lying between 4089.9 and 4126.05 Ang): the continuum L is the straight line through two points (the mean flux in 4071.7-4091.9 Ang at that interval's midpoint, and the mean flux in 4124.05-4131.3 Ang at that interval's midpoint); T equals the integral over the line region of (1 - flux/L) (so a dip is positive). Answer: 1.1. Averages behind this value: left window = 8.59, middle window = 8.51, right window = 8.93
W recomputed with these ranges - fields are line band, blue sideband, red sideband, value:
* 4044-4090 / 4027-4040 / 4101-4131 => 1.16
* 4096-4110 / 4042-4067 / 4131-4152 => 1.59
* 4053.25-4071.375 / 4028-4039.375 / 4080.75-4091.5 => 0.92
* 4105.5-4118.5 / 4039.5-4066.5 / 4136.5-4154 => -0.50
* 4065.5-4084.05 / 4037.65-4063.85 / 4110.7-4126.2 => 0.85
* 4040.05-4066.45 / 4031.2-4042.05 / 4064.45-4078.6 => 0.19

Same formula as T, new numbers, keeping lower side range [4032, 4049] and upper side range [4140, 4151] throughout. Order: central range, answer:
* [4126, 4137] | 0.27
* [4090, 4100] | 0.23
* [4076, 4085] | 0.36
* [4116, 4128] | -0.34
